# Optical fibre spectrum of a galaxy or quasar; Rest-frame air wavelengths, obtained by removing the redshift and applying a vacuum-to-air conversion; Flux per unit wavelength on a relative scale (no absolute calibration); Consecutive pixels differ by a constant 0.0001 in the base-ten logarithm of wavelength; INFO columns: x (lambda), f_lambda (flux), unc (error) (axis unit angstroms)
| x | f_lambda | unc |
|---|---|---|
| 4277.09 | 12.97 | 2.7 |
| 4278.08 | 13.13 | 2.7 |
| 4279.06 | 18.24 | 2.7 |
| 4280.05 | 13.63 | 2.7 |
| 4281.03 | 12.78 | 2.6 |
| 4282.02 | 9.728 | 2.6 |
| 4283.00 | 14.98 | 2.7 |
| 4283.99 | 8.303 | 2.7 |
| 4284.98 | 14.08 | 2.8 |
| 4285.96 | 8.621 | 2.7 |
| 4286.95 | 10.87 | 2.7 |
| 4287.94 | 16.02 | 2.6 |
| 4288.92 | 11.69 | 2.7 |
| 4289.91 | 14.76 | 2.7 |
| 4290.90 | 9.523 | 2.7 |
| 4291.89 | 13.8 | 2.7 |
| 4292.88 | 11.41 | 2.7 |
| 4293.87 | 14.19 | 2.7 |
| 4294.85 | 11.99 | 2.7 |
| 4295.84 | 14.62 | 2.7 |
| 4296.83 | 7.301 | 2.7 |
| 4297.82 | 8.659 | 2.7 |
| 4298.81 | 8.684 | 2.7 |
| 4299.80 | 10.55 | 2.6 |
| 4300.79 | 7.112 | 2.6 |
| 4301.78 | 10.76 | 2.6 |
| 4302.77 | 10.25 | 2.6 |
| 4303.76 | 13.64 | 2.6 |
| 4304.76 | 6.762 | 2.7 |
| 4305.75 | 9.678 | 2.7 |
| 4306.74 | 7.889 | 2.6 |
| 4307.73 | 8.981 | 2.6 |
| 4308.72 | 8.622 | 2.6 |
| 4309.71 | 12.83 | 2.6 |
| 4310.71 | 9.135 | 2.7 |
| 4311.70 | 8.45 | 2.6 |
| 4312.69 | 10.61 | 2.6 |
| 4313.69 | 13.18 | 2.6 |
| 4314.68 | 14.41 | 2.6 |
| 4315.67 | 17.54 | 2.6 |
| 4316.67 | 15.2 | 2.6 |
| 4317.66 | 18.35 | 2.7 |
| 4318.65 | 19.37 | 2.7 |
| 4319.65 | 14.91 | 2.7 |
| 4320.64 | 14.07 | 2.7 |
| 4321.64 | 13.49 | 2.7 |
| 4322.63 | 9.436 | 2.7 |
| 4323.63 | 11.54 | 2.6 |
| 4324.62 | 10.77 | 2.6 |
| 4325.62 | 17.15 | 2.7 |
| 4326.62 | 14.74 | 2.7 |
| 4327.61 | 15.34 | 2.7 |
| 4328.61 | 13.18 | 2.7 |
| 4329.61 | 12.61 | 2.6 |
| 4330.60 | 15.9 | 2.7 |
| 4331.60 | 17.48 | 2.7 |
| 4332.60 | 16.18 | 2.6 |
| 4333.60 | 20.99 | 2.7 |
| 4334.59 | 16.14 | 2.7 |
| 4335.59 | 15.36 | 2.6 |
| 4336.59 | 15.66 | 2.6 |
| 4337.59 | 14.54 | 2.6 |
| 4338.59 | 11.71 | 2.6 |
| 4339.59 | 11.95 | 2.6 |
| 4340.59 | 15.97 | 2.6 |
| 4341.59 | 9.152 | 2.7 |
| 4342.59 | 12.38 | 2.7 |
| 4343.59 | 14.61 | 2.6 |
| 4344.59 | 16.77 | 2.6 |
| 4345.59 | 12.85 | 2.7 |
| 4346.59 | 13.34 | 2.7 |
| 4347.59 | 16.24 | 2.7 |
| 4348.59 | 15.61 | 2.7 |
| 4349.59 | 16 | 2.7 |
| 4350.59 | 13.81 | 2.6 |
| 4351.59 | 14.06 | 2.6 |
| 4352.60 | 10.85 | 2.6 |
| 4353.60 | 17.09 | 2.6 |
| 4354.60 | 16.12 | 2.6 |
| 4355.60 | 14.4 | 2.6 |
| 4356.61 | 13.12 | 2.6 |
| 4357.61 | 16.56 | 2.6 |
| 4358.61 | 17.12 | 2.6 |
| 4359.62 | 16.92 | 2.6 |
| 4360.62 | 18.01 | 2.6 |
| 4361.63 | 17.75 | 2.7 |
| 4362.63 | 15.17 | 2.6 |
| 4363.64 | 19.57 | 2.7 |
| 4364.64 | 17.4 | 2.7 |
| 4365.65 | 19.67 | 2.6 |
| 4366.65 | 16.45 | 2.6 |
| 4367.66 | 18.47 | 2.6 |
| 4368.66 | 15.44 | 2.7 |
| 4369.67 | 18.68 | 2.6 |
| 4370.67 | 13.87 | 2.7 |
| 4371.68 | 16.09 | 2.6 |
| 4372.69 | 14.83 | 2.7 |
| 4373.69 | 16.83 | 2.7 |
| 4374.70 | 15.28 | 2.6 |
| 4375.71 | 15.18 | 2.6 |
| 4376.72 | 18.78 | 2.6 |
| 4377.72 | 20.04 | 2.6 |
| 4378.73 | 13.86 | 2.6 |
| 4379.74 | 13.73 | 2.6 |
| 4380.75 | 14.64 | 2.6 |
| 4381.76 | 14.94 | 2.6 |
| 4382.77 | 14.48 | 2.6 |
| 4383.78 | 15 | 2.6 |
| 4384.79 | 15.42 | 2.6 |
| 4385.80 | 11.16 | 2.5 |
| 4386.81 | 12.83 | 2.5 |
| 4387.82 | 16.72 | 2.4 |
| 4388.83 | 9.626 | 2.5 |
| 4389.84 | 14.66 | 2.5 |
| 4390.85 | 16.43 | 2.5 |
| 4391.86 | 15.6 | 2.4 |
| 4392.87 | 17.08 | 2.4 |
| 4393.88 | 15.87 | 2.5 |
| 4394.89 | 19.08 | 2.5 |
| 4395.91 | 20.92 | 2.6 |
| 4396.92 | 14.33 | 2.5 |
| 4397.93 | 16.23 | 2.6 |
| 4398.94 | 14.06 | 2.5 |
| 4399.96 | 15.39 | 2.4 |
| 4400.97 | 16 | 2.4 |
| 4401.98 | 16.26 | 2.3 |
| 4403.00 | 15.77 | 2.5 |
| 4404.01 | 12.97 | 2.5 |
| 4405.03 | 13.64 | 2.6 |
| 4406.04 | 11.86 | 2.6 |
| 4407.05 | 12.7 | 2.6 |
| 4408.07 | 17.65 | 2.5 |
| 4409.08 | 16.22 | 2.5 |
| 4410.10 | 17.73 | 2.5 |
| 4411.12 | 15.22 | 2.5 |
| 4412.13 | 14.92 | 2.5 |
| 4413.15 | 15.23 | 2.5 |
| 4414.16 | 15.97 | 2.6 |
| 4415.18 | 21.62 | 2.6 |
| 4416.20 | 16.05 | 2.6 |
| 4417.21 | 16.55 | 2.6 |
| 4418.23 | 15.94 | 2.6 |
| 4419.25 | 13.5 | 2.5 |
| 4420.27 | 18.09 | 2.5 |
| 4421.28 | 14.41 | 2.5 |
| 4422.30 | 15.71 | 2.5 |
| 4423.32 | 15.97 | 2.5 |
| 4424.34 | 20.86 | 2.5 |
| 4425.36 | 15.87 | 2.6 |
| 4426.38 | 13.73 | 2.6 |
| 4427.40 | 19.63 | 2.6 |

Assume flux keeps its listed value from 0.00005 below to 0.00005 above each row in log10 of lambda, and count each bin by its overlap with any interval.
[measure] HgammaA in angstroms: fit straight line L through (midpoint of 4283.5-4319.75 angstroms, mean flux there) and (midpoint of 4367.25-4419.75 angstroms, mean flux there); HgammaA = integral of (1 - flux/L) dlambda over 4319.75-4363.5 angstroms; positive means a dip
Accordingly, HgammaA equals -4.5 angstroms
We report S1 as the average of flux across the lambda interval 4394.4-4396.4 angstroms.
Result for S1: 19.9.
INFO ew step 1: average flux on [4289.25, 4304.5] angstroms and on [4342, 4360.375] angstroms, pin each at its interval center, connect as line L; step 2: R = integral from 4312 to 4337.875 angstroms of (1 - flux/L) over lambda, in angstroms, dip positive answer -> -3.62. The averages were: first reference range 11.1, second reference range 14.9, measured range 14.9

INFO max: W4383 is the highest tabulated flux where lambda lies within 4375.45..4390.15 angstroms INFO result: 20.04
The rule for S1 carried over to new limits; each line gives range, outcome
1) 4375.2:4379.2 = 17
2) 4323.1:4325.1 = 11.1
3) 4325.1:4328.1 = 15.7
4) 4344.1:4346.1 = 14.8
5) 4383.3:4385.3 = 15.2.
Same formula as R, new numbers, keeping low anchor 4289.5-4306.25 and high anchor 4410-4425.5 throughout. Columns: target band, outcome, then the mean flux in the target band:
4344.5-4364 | -3.0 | 15.5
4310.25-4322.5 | -2.4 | 13.9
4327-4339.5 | -2.9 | 15.3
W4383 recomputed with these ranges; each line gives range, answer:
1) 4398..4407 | 16.26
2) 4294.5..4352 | 20.99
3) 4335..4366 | 19.67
